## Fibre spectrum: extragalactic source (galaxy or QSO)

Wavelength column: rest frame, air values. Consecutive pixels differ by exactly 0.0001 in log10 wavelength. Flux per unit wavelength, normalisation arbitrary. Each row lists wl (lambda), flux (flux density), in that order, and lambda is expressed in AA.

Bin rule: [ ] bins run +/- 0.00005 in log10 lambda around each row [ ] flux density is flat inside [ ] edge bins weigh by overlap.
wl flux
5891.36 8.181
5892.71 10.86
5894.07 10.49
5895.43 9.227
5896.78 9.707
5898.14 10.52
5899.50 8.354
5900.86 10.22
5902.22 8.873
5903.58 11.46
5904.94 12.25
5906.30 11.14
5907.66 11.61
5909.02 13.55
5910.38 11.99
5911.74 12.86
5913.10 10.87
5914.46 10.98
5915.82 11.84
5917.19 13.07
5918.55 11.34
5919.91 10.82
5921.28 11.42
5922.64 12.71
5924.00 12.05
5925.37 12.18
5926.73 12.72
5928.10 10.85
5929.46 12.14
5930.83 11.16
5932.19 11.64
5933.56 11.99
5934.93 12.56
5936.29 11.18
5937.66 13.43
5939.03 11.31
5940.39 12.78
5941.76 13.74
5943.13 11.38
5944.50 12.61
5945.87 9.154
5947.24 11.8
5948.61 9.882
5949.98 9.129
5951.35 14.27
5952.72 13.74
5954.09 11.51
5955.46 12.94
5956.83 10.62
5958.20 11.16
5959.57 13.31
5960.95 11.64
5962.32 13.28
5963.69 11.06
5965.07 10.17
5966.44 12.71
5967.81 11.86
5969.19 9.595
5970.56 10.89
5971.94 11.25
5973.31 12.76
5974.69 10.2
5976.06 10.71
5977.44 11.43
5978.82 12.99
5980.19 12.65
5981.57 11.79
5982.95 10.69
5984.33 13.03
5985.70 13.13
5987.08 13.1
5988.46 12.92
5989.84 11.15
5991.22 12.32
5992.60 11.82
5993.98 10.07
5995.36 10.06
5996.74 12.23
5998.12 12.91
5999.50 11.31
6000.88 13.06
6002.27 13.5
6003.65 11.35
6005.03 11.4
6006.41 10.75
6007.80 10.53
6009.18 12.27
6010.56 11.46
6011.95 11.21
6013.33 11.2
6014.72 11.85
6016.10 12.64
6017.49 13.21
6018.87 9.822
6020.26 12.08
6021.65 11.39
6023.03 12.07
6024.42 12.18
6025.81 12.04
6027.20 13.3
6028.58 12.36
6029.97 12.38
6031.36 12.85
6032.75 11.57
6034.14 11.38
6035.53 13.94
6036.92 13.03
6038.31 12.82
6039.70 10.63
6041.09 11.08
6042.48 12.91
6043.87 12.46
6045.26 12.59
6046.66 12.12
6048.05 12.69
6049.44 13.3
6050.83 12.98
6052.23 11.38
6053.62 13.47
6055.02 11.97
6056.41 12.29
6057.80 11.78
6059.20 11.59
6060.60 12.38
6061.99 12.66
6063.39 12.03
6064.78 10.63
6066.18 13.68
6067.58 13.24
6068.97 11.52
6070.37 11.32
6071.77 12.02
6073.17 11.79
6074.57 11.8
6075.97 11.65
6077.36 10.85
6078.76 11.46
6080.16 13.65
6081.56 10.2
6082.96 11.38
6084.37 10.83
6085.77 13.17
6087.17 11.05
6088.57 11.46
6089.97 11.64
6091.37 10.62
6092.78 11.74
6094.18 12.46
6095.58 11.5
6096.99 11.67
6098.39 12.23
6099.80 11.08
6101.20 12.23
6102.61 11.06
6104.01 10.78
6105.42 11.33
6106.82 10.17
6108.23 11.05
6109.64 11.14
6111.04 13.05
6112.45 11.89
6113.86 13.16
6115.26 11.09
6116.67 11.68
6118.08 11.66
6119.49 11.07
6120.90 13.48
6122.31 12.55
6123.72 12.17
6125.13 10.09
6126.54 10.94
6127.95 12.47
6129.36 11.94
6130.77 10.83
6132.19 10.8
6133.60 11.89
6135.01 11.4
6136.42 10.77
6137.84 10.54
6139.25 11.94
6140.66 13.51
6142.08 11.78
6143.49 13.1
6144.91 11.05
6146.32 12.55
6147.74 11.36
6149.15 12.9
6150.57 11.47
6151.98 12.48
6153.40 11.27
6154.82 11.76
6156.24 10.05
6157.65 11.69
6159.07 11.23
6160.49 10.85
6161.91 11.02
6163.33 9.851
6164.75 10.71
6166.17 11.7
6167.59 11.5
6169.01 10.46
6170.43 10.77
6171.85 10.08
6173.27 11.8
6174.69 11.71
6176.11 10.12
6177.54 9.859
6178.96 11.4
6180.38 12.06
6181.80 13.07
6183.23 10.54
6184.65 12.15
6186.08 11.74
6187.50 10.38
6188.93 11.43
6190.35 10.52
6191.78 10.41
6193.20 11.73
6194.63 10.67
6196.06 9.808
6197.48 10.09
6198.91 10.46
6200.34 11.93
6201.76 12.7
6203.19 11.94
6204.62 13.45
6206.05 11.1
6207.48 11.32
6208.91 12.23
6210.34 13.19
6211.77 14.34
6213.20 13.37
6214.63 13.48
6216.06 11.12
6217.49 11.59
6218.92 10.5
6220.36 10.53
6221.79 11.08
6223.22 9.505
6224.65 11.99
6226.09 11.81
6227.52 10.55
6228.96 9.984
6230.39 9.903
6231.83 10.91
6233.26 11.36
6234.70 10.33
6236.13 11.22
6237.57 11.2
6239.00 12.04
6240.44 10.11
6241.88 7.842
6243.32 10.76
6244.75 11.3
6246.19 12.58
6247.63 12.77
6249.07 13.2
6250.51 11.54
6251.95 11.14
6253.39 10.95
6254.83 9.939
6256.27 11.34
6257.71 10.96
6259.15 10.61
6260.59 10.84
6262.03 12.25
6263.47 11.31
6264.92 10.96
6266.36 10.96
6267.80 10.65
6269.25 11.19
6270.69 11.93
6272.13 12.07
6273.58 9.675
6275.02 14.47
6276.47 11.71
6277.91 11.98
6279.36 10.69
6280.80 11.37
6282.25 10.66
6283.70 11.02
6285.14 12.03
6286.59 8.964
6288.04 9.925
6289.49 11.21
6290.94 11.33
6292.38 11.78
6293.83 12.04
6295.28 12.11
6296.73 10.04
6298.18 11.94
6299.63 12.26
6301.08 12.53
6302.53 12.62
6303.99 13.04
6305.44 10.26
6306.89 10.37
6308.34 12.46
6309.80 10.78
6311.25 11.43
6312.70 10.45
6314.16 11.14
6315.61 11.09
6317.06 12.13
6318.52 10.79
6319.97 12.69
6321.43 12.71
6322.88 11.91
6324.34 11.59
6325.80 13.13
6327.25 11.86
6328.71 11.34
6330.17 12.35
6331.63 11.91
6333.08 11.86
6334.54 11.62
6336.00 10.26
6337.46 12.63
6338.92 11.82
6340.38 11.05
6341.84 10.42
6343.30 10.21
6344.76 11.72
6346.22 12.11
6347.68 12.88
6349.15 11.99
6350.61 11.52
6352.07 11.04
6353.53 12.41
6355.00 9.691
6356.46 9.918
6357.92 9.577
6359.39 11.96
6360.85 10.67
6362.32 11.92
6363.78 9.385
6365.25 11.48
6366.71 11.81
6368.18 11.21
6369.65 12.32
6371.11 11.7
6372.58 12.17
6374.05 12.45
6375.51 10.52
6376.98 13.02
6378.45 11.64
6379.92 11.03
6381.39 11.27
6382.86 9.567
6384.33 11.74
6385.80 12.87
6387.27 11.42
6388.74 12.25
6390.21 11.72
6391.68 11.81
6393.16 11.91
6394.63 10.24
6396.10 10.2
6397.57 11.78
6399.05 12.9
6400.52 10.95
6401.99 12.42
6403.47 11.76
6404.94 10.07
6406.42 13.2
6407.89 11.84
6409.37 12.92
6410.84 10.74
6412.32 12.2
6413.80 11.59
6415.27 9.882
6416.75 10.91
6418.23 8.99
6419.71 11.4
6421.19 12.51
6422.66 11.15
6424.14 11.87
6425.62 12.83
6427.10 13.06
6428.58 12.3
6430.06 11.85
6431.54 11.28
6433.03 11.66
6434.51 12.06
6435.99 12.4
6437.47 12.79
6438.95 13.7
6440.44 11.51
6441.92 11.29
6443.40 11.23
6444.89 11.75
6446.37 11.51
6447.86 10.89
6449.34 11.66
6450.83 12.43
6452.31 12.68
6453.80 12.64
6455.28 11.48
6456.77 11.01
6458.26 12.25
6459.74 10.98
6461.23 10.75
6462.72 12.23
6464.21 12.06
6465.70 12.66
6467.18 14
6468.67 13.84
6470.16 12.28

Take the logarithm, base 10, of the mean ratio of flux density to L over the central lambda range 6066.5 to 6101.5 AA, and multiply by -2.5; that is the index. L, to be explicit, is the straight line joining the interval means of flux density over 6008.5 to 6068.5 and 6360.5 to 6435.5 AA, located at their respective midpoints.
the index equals 0.04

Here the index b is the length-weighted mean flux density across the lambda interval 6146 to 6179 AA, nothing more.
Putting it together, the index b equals 11.2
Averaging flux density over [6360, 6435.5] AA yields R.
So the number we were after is 11.6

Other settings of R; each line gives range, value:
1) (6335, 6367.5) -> 11.2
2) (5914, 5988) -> 11.8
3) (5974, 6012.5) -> 11.8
